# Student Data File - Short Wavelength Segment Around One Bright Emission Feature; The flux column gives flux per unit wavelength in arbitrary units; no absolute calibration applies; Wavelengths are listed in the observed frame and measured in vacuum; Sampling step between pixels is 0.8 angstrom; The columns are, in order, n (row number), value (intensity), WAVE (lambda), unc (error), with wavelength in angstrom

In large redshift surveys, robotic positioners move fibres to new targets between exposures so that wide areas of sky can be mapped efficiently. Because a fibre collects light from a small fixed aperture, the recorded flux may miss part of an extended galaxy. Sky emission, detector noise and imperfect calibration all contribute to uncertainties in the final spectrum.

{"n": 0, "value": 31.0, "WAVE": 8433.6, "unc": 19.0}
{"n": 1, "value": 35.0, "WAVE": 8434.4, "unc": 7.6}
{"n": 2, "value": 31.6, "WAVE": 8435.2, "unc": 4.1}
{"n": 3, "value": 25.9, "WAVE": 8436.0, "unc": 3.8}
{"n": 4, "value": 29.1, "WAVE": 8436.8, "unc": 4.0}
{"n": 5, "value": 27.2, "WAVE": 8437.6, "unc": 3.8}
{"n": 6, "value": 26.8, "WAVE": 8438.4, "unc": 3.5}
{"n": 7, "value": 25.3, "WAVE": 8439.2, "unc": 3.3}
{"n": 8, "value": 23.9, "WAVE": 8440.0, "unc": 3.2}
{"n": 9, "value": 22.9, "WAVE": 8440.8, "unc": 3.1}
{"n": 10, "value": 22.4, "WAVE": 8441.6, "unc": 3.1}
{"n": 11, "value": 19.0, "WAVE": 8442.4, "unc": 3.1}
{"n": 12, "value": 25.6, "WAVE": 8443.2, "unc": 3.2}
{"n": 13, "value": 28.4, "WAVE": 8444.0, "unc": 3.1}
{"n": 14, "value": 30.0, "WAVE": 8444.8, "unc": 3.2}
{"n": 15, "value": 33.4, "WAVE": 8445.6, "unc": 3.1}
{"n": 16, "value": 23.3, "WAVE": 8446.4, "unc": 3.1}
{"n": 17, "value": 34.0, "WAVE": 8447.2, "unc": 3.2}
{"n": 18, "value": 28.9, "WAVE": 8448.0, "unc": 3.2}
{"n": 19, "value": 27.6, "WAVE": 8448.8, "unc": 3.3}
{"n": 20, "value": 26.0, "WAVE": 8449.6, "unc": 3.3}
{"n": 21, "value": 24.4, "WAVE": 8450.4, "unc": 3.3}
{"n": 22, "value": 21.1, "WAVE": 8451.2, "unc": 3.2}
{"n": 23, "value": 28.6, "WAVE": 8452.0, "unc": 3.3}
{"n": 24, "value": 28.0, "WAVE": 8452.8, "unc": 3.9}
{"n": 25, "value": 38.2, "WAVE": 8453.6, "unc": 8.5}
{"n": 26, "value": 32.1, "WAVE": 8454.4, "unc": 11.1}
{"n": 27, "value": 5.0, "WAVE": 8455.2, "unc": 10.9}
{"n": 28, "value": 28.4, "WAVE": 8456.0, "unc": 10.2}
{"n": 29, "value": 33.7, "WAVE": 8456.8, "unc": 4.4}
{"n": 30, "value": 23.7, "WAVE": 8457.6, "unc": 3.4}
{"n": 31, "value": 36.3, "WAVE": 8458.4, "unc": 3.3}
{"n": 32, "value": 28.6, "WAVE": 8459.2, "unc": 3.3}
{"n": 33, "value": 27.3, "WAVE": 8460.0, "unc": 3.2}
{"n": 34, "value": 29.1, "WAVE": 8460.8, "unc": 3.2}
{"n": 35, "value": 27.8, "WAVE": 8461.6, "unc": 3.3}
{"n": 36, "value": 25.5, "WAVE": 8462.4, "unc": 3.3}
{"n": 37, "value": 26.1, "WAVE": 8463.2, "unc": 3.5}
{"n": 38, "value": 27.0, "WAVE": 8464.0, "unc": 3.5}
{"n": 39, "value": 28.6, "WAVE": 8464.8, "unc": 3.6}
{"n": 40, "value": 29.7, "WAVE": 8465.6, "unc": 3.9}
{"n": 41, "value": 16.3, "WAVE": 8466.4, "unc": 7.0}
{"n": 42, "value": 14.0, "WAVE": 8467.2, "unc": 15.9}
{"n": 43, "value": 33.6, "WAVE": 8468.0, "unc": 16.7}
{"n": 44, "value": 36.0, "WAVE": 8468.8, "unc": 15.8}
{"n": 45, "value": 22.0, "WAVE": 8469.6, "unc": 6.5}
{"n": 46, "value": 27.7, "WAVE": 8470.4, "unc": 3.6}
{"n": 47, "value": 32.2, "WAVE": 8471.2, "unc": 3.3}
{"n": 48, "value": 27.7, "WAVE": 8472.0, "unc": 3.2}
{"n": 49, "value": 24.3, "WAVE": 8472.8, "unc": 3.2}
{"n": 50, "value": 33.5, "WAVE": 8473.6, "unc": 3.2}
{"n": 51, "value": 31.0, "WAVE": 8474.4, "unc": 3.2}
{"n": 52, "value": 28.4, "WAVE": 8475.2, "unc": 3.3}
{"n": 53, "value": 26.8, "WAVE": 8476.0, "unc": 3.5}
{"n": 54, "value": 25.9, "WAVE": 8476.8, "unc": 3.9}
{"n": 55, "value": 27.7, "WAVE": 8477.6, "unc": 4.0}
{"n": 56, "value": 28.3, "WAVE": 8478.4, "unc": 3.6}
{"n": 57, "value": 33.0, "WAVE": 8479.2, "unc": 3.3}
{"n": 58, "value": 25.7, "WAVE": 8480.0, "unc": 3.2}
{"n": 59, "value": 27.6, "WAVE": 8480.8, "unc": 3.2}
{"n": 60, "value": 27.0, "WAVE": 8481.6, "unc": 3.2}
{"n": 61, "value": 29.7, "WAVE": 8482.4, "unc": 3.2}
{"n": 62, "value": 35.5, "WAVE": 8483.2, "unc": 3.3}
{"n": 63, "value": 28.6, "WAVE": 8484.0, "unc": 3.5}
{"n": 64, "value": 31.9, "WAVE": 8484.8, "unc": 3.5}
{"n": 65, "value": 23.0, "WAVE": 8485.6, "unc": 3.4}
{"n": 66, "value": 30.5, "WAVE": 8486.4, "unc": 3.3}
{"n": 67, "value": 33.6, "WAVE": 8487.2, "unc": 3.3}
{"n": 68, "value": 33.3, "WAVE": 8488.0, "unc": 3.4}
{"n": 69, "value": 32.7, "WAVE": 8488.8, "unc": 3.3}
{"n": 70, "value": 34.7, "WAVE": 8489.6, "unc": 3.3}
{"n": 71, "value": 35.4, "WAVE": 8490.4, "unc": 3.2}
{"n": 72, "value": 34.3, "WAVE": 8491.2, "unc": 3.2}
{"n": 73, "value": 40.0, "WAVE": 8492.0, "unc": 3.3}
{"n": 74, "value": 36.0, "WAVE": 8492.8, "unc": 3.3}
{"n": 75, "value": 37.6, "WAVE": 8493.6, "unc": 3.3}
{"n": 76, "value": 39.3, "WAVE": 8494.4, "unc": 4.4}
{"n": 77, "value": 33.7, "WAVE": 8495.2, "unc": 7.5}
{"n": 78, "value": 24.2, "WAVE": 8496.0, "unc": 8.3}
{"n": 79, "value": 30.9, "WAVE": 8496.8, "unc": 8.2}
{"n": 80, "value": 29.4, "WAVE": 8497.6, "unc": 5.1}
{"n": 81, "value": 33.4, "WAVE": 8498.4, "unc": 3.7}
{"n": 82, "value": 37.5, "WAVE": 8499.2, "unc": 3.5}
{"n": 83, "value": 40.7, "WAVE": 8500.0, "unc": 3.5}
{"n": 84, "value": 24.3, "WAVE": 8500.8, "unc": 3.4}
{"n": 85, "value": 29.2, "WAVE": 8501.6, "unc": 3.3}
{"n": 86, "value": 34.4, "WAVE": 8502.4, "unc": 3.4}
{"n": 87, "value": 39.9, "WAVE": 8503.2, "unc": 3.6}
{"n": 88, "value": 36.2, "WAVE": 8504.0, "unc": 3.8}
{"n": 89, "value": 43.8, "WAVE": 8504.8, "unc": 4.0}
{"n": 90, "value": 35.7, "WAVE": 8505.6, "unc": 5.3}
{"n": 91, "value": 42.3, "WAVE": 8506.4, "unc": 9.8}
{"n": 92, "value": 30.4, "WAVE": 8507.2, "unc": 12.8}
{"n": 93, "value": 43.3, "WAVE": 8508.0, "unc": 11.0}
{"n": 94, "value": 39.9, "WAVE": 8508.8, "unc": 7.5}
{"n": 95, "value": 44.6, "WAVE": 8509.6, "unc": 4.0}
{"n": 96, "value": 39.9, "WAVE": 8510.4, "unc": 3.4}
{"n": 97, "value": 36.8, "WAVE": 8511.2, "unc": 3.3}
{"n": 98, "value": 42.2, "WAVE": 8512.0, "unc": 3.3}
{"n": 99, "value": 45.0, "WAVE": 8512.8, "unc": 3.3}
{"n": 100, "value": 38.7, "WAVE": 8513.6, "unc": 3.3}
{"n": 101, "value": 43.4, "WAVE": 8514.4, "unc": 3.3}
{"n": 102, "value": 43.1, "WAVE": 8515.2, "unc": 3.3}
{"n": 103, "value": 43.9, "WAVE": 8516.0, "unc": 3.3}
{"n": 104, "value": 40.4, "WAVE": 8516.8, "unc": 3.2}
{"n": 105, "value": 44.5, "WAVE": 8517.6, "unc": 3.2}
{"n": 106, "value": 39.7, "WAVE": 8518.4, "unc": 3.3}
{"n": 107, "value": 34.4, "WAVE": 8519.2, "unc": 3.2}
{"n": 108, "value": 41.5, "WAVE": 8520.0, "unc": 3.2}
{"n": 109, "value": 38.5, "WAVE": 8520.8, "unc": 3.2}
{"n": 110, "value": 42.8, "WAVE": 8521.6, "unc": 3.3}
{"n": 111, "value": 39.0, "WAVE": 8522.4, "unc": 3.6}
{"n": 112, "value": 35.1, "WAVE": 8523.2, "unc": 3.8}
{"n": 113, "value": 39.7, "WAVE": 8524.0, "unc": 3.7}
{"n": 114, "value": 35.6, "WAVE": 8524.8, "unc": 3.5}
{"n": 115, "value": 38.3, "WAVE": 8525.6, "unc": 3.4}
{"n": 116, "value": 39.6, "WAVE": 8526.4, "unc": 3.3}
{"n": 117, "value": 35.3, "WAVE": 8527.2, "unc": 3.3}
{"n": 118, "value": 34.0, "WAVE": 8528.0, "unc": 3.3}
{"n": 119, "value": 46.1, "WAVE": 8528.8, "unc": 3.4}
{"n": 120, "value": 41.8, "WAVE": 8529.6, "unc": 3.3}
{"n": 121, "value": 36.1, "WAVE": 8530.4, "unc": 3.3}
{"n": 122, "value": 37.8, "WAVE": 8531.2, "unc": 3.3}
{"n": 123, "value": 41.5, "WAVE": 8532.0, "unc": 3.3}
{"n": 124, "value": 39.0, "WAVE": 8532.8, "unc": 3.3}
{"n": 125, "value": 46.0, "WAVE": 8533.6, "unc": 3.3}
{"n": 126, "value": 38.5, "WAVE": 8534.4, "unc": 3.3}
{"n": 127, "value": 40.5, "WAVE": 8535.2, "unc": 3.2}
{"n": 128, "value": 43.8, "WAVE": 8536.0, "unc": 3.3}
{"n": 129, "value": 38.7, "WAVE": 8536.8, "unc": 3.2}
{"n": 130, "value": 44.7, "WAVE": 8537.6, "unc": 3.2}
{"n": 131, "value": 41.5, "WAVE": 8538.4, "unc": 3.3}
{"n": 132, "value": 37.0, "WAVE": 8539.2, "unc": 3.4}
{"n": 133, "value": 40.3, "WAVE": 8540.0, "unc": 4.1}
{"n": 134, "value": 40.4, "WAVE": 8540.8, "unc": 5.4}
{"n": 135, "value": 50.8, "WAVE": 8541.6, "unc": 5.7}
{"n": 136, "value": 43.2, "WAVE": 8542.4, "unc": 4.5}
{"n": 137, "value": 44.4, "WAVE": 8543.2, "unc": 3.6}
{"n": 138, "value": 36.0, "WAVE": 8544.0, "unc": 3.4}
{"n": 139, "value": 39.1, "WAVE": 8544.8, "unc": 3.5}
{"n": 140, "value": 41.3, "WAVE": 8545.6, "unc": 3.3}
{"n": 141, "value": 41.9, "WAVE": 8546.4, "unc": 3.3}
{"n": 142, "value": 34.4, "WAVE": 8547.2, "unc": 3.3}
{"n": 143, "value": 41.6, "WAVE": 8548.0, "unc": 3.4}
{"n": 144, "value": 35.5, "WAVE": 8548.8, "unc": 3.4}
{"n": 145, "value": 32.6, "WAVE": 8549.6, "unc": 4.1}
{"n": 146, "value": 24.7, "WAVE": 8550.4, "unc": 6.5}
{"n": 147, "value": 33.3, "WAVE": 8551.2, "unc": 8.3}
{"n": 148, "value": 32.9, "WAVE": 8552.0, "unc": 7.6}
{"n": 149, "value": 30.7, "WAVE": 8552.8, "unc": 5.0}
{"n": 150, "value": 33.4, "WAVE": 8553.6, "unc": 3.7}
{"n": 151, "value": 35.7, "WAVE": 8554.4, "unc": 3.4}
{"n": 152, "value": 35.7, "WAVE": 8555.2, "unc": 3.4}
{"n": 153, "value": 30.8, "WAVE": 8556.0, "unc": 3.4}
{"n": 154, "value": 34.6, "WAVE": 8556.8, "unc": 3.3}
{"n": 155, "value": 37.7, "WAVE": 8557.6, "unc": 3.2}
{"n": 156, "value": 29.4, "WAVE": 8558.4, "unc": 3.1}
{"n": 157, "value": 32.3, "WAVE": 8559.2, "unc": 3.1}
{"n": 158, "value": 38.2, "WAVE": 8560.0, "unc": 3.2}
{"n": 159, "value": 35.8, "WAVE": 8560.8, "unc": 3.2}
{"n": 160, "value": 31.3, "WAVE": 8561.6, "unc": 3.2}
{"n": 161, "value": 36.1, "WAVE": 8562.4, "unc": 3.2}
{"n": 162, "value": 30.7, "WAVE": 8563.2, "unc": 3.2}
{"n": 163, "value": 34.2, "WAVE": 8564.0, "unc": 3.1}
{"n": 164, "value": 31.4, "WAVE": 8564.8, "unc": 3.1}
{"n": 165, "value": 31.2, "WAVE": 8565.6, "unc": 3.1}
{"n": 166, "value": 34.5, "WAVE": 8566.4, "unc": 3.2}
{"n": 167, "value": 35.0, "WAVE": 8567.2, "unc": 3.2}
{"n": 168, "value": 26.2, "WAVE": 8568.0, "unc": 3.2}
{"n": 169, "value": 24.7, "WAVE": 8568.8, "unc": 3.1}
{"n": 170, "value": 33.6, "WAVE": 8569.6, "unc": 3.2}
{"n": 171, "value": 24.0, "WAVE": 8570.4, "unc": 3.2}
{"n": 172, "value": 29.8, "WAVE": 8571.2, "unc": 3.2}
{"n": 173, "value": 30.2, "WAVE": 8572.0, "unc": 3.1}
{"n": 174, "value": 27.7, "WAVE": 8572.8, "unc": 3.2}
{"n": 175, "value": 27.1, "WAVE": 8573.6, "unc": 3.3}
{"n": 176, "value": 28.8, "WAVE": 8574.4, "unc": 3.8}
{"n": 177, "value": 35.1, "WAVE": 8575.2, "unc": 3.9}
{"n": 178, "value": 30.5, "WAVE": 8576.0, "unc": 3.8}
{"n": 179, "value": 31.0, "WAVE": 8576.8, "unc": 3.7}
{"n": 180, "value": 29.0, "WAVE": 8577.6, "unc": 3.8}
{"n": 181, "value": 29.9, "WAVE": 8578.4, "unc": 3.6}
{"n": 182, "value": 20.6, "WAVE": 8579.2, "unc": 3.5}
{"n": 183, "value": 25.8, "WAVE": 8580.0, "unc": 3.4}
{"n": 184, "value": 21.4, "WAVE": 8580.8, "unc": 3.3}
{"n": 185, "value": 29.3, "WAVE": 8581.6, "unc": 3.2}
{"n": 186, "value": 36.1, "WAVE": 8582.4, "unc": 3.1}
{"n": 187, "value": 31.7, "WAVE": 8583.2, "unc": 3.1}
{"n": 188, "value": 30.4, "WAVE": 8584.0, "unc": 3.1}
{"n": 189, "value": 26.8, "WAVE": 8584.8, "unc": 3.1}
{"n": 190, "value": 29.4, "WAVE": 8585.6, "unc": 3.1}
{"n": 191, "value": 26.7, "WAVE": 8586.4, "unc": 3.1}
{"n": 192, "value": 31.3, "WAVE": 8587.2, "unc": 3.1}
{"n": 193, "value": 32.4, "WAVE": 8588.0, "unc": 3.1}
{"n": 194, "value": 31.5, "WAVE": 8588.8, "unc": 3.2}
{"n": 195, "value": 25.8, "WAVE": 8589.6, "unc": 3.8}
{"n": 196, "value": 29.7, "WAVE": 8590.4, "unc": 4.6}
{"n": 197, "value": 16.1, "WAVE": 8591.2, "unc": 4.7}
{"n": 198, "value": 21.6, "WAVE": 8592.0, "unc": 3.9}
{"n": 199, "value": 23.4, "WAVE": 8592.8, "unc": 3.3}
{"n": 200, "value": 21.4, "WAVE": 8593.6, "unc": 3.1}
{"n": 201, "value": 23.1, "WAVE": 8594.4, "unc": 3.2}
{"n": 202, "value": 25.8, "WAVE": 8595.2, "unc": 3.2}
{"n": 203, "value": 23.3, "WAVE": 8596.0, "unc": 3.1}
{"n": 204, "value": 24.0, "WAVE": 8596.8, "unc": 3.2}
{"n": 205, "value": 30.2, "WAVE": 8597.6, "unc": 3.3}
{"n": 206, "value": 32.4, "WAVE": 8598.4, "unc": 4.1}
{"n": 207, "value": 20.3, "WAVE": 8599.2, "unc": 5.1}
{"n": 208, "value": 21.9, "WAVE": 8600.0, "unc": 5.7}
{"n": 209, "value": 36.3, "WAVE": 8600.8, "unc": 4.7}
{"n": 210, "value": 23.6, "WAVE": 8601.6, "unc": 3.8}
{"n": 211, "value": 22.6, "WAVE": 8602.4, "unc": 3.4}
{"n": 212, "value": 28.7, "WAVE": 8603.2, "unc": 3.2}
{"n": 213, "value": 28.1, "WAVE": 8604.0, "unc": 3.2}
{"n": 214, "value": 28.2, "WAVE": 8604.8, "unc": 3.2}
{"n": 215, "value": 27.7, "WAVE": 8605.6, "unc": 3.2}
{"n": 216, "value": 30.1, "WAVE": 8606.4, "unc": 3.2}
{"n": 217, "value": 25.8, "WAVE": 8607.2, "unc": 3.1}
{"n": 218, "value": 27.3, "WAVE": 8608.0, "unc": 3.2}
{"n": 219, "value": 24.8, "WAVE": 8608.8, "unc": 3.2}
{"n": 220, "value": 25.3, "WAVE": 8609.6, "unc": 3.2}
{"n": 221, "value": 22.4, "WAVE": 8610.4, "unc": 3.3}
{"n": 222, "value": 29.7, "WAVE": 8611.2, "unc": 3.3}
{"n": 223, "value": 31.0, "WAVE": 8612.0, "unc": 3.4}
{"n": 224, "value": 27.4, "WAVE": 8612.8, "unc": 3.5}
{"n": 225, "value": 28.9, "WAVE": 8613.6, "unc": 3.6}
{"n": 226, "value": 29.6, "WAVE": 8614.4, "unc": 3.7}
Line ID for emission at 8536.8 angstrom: Mg II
